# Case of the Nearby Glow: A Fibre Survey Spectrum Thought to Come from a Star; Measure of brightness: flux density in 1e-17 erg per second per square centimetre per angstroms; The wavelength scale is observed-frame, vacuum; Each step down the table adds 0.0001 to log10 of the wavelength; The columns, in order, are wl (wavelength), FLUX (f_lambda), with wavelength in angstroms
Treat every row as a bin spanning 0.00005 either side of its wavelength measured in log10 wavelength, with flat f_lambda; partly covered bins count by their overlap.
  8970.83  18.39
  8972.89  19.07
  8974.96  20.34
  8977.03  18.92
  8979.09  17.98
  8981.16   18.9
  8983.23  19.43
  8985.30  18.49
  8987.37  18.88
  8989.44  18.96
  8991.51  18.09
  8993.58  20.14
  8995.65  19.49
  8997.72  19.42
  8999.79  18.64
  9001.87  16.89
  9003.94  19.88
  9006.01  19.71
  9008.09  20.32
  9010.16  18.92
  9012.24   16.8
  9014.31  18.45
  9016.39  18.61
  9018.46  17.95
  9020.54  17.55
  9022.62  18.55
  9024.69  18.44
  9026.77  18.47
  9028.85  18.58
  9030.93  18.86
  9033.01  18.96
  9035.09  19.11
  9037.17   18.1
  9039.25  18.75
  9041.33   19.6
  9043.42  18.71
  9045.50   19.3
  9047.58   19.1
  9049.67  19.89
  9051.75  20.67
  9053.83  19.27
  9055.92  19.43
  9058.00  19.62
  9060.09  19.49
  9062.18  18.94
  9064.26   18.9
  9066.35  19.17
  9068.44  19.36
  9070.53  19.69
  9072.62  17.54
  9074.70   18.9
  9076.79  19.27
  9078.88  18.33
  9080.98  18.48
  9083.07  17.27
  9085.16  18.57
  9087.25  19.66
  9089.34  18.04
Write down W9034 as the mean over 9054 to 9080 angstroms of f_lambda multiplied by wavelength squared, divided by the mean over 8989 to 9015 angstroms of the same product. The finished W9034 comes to 1.02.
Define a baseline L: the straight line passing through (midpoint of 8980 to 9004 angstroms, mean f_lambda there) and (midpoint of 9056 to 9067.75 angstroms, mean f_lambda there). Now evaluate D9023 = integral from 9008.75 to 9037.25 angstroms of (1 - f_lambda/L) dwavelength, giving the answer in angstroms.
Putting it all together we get 0.9 angstroms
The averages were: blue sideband 18.9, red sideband 19.2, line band 18.4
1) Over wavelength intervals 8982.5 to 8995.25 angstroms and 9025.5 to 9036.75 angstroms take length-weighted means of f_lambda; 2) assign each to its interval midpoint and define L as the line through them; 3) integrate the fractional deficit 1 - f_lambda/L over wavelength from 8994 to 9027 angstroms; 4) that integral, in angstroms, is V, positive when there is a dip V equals 0.4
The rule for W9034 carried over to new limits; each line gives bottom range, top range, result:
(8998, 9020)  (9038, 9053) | 1.05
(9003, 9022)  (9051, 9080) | 1.04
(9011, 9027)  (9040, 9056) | 1.08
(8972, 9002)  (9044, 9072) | 1.04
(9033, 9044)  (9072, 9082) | 0.99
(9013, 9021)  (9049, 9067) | 1.08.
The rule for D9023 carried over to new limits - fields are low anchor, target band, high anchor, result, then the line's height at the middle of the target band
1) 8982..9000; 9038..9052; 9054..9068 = -0.1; 19.2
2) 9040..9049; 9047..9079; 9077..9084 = -1.0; 18.7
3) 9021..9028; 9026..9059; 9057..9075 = -0.8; 18.7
